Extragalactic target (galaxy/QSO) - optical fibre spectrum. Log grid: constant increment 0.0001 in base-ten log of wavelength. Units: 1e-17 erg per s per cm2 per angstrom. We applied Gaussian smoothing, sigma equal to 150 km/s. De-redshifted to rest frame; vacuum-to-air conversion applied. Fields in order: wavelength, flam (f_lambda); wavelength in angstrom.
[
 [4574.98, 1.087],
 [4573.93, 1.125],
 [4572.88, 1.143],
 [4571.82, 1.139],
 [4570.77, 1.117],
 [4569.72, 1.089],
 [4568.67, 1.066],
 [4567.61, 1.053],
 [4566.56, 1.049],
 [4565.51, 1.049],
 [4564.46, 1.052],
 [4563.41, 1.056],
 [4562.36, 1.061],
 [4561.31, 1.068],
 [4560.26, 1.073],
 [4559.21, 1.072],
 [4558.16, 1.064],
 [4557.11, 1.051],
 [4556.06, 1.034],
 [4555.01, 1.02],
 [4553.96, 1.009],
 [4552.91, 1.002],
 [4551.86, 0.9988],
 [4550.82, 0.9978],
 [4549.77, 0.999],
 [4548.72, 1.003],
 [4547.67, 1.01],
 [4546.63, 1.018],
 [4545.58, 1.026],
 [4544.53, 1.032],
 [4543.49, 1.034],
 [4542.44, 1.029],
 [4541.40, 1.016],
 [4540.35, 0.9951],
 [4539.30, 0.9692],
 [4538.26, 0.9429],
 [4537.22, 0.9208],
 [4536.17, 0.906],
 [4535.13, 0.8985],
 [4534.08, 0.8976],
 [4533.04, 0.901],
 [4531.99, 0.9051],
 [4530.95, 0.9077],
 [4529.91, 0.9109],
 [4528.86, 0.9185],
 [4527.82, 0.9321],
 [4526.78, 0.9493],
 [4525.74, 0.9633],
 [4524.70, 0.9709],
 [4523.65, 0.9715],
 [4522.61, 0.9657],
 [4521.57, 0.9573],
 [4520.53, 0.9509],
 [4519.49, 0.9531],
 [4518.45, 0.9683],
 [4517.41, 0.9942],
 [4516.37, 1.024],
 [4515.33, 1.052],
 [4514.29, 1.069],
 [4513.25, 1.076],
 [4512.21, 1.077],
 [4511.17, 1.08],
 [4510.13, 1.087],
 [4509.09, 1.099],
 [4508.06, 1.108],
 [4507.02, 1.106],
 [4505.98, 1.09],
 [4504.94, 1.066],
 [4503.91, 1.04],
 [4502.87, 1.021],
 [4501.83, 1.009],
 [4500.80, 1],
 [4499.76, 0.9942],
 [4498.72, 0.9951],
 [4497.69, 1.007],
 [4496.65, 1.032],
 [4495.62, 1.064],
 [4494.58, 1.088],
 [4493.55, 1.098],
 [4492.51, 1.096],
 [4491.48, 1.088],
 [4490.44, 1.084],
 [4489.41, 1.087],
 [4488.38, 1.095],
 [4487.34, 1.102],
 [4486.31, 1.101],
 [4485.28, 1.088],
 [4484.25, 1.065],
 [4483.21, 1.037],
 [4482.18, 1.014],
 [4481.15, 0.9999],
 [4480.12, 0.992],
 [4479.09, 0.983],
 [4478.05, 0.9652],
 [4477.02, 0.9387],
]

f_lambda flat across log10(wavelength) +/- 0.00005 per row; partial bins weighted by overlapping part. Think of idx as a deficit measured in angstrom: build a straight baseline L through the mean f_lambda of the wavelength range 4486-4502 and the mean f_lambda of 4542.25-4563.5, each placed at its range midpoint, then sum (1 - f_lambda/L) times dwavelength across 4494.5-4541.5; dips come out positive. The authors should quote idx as 2.3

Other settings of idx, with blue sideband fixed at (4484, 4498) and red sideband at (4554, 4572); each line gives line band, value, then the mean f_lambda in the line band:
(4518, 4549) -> 3.2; 0.961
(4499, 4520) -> 0.6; 1.04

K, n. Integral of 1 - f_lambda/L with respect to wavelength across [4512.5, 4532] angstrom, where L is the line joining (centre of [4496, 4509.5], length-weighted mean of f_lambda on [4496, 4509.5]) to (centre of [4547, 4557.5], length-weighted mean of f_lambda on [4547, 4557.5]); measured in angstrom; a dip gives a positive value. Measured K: 1.1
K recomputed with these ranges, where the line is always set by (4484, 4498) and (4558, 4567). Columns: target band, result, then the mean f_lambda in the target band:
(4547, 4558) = 0.5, 1.01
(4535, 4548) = 1.0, 0.987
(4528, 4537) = 1.4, 0.906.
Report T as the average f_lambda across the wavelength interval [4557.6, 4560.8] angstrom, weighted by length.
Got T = 1.07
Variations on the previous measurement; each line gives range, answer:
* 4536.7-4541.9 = 0.969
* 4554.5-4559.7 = 1.05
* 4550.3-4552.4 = 1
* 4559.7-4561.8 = 1.07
